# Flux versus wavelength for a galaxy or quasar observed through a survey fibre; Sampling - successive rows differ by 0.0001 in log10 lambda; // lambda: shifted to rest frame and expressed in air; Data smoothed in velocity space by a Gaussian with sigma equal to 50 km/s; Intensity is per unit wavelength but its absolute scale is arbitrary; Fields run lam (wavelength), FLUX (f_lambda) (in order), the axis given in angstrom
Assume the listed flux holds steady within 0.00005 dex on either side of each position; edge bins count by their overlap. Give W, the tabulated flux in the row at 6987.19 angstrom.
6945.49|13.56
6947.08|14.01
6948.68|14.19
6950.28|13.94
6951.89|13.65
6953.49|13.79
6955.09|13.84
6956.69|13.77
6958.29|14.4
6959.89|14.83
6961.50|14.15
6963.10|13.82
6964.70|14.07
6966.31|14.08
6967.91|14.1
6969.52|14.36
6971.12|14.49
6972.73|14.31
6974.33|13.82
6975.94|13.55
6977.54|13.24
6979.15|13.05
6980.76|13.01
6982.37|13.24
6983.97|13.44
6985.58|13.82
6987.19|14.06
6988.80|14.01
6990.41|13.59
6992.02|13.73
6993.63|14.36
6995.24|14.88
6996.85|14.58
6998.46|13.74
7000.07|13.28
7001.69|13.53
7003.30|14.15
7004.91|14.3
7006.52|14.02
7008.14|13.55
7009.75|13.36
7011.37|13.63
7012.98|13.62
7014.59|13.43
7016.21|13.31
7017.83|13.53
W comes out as 14.06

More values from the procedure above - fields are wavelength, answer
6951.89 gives 13.65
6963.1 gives 13.82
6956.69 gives 13.77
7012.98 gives 13.62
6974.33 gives 13.82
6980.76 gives 13.01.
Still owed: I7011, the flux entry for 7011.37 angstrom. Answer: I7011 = 13.63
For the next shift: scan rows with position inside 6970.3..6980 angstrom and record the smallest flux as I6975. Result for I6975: 13.05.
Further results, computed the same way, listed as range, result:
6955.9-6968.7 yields 13.77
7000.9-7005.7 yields 13.53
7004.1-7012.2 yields 13.36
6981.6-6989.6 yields 13.24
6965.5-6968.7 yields 14.08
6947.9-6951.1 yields 13.94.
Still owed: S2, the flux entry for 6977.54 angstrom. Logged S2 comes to 13.24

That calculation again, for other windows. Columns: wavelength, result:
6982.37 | 13.24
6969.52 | 14.36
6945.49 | 13.56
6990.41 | 13.59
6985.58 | 13.82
